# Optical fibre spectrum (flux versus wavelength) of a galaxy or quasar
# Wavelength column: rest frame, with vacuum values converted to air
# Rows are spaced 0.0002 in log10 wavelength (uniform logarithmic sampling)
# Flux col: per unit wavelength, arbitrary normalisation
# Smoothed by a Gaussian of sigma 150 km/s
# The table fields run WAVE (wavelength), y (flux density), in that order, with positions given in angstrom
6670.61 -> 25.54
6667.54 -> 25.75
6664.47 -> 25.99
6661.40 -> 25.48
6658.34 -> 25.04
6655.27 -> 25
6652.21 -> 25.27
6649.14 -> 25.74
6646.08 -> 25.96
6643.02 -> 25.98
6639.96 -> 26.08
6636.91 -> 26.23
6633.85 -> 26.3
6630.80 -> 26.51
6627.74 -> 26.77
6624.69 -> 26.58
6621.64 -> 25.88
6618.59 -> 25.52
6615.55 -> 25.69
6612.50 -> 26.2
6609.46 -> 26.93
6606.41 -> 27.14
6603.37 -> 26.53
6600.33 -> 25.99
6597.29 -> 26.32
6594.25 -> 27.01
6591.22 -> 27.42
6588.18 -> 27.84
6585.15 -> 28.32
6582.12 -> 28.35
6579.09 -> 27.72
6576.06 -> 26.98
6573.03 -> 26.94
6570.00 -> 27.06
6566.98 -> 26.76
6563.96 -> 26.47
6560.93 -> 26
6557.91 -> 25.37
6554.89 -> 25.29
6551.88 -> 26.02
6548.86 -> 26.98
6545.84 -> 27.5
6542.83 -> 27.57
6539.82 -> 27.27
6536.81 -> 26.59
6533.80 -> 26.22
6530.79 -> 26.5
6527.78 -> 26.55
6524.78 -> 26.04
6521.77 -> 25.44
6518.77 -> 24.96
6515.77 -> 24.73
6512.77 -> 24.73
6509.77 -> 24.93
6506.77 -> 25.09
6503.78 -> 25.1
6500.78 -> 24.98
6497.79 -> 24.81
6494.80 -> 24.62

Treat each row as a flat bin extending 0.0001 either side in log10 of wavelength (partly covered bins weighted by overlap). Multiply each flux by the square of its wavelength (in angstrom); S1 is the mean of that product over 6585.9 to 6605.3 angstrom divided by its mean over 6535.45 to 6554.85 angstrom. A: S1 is 1.0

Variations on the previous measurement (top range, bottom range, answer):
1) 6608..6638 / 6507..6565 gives 1.04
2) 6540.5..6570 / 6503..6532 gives 1.06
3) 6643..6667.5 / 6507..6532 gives 1.05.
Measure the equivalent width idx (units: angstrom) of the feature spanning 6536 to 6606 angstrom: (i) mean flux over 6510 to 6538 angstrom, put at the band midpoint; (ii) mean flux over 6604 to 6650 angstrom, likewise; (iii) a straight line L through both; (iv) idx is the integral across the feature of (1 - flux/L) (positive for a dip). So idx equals -2.5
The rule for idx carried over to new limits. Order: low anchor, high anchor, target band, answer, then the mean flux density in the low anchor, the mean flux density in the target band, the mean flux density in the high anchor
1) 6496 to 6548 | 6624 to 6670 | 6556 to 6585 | -1.2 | 25.8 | 26.9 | 25.9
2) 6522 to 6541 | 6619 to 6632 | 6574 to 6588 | -0.8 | 26.4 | 27.8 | 26.3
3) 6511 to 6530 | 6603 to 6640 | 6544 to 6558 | -0.3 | 25.4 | 26.4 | 26.3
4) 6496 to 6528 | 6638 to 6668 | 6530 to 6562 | -1.5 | 25.2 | 26.5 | 25.6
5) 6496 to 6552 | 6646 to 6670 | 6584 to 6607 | -1.2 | 25.9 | 27.1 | 25.5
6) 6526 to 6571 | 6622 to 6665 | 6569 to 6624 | -1.4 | 26.5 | 26.9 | 25.9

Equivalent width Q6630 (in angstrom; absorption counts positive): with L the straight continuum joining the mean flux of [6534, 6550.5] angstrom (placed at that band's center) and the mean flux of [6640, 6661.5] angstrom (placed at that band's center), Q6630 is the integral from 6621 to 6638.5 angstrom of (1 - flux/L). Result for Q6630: -0.4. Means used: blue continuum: 27.1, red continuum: 25.5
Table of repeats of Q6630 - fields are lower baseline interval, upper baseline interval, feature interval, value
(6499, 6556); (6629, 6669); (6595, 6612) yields -0.5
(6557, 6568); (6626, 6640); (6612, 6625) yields 0.2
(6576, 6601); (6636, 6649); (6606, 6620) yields 0.3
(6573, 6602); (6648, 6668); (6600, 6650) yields 0.1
